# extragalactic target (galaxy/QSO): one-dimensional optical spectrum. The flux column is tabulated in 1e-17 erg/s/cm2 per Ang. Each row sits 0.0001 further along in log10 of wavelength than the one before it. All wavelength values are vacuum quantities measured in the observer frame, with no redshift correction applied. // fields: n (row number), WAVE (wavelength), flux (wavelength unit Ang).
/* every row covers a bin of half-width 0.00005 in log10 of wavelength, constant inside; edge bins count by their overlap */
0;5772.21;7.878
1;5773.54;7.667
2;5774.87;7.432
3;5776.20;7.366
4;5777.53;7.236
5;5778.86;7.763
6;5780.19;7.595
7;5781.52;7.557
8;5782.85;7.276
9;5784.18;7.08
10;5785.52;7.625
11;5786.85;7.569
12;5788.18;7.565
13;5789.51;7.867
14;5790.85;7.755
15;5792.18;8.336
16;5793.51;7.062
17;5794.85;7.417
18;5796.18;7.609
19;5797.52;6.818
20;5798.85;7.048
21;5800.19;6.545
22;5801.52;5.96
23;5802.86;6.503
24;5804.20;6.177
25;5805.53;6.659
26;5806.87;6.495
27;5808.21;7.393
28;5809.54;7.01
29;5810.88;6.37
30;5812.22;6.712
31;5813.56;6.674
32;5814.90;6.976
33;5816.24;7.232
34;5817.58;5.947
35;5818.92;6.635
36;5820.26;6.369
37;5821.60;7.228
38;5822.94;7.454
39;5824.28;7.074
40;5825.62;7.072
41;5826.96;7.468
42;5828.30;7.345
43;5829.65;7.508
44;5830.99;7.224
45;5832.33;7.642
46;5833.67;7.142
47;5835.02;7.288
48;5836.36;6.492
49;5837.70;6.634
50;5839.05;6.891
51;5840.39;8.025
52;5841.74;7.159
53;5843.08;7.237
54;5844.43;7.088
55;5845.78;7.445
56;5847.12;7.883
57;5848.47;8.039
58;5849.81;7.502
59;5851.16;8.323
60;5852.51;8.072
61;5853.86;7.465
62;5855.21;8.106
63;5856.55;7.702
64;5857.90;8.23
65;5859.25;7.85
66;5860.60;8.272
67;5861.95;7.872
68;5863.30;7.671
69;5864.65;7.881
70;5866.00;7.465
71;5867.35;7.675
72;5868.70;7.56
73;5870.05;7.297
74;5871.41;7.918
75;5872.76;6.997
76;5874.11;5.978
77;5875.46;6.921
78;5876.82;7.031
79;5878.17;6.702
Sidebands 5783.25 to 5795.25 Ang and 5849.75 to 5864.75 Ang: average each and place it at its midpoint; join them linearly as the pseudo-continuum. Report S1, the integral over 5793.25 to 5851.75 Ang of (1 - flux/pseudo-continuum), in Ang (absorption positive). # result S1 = 5.2 Ang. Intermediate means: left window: 7.58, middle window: 7.06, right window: 7.93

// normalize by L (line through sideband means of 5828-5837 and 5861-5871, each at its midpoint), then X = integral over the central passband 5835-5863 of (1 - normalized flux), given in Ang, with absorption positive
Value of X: -0.6 Ang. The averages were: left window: 7.23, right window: 7.65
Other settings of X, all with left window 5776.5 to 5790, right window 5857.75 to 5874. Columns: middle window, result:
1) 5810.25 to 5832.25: 1.7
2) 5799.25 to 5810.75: 1.5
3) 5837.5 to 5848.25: 0.4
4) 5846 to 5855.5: -0.3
